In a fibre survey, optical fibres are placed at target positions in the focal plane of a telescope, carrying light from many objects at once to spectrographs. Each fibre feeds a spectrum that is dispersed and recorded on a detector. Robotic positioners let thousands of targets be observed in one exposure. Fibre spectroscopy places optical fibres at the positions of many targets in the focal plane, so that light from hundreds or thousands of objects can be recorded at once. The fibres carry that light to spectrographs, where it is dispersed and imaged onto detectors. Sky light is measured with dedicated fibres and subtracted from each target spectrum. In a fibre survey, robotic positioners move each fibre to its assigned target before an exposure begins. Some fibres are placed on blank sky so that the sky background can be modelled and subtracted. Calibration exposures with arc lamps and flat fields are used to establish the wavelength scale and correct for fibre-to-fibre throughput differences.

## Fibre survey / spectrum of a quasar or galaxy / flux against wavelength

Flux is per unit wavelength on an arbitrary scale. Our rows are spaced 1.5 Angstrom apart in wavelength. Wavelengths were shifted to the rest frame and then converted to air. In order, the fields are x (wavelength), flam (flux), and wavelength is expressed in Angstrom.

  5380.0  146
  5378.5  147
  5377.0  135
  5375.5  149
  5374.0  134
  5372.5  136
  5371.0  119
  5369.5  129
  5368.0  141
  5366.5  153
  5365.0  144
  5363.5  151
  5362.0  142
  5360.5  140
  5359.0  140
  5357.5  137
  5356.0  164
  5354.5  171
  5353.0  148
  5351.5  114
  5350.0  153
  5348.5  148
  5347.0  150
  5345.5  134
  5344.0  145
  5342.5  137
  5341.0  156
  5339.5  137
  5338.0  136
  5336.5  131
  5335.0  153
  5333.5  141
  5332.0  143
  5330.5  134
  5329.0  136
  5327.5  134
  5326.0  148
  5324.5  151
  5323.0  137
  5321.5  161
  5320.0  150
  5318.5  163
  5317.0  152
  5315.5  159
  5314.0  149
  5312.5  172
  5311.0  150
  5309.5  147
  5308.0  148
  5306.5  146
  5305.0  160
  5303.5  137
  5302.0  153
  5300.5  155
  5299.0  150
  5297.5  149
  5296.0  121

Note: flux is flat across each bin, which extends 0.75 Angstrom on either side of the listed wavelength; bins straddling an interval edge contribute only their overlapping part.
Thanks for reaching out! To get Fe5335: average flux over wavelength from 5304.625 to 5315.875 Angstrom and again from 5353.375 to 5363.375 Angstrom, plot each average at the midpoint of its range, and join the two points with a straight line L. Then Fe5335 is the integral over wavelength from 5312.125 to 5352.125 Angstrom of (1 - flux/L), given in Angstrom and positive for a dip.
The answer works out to 1.7 Angstrom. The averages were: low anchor 154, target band 145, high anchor 149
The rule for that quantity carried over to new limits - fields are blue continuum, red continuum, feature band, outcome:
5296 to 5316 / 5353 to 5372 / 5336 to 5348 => 0.4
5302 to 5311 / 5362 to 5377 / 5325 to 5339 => 0.5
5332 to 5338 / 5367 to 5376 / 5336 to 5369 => -1.5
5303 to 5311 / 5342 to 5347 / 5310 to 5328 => -0.8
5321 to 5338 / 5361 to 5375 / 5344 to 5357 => -0.6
